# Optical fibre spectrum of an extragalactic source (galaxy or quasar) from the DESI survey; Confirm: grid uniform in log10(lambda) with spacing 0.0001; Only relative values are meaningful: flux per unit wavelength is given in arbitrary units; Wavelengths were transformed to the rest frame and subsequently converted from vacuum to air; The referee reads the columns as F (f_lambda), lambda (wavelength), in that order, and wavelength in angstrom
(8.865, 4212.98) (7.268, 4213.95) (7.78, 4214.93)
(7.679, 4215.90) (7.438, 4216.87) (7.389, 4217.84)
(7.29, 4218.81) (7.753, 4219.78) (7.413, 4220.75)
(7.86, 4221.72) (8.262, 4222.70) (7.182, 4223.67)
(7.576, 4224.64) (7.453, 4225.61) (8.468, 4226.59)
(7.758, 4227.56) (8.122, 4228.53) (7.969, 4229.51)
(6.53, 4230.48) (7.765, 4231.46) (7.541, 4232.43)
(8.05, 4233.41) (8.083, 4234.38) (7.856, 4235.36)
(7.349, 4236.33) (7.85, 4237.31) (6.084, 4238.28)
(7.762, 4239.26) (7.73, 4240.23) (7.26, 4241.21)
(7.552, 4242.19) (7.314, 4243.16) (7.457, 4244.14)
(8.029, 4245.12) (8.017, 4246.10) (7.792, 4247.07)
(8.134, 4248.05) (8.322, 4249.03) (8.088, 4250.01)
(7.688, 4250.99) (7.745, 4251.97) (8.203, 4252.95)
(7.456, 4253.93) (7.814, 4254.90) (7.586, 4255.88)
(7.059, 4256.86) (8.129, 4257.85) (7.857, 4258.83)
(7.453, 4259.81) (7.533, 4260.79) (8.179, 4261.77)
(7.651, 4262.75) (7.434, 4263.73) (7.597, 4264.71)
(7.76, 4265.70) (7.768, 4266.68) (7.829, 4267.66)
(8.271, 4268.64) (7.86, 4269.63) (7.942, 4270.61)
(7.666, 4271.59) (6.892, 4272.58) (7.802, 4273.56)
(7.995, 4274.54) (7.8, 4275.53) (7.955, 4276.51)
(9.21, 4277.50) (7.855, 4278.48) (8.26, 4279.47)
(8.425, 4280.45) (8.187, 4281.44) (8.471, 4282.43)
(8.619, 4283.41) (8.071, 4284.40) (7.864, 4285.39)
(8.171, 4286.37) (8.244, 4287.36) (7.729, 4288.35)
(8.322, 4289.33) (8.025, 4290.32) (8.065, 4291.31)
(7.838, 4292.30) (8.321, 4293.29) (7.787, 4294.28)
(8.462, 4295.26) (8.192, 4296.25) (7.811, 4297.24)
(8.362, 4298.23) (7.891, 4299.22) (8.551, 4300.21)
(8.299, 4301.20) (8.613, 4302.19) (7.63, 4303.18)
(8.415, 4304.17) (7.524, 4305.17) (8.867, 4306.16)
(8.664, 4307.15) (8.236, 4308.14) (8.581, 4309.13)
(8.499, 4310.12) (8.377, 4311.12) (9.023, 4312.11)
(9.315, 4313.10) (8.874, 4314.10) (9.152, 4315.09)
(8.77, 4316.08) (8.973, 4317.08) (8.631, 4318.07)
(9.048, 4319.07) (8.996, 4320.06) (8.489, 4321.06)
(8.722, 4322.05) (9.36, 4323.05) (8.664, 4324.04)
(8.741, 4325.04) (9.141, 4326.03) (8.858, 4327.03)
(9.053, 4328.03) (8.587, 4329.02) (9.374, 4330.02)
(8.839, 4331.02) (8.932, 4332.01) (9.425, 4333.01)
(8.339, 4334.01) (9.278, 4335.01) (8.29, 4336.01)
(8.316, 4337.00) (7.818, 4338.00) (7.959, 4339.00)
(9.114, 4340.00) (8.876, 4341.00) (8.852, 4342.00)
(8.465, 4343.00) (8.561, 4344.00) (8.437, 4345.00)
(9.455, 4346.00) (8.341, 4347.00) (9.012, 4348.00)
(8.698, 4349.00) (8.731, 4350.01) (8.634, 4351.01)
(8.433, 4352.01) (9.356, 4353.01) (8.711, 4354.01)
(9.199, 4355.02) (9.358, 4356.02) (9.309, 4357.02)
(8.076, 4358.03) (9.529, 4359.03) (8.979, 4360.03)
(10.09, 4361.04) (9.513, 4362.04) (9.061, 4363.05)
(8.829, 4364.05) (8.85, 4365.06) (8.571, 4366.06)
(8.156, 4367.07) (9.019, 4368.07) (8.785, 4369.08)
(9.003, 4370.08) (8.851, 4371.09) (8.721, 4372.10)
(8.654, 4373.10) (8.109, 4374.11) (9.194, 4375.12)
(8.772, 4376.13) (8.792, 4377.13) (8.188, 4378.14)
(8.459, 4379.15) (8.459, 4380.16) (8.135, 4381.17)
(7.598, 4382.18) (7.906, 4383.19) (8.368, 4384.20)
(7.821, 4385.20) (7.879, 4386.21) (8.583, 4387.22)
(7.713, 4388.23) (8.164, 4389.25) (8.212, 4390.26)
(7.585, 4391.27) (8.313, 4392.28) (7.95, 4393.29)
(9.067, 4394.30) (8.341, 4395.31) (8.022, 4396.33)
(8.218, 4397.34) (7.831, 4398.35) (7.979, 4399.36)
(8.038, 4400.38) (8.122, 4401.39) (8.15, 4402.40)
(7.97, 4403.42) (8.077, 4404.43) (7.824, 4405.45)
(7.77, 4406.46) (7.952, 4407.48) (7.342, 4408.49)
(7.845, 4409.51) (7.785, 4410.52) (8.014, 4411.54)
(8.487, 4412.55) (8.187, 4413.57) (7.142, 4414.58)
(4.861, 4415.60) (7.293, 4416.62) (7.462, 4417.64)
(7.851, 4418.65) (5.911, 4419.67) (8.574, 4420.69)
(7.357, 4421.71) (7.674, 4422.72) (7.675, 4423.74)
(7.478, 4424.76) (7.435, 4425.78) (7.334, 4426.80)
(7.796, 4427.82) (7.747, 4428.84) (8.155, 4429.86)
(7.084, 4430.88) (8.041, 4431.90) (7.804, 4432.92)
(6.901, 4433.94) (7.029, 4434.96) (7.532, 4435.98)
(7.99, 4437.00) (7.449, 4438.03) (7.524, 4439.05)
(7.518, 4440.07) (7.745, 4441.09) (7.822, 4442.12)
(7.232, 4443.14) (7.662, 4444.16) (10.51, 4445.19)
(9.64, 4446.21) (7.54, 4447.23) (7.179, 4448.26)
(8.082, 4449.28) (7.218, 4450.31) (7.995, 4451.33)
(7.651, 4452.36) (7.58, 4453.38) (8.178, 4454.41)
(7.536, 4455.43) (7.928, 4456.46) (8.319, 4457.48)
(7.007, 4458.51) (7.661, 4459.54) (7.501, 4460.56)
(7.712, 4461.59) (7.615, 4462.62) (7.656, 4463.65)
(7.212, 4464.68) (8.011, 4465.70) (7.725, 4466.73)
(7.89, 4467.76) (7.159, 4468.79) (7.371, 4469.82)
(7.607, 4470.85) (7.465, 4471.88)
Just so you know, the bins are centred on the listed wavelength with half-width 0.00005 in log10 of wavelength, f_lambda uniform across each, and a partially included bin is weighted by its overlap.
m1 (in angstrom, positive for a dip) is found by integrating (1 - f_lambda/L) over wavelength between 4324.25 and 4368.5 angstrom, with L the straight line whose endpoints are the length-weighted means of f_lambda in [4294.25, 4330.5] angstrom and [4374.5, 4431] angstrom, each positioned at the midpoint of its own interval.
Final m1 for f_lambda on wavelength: -2.6 angstrom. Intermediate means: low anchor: 8.62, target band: 8.84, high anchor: 7.9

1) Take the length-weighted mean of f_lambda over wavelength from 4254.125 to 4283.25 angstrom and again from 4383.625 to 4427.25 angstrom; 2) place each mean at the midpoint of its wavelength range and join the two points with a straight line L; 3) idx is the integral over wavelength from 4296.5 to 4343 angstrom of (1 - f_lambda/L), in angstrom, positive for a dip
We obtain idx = -4.7 angstrom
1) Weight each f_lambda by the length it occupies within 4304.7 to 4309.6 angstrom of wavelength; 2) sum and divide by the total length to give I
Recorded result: 8.39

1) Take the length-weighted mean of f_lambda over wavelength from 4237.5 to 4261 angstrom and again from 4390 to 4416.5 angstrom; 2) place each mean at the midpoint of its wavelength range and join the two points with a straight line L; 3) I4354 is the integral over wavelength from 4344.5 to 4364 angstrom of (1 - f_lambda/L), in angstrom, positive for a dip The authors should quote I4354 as -2.95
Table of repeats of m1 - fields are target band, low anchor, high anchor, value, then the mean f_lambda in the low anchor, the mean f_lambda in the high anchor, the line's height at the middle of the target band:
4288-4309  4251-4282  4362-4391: -0.4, 7.84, 8.47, 8.03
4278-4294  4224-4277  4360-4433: -0.7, 7.72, 8.09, 7.81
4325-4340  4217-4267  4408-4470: -2.1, 7.68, 7.65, 7.67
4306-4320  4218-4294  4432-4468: -1.8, 7.82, 7.76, 7.8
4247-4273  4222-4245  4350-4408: 0.0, 7.61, 8.48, 7.77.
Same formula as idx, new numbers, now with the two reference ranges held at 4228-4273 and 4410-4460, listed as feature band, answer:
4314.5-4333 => -3.0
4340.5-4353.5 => -1.8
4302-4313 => -1.1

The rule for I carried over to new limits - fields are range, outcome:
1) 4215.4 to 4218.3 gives 7.51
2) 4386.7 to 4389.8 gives 8.13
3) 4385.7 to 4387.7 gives 8.23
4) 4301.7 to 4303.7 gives 8.13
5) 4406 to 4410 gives 7.72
